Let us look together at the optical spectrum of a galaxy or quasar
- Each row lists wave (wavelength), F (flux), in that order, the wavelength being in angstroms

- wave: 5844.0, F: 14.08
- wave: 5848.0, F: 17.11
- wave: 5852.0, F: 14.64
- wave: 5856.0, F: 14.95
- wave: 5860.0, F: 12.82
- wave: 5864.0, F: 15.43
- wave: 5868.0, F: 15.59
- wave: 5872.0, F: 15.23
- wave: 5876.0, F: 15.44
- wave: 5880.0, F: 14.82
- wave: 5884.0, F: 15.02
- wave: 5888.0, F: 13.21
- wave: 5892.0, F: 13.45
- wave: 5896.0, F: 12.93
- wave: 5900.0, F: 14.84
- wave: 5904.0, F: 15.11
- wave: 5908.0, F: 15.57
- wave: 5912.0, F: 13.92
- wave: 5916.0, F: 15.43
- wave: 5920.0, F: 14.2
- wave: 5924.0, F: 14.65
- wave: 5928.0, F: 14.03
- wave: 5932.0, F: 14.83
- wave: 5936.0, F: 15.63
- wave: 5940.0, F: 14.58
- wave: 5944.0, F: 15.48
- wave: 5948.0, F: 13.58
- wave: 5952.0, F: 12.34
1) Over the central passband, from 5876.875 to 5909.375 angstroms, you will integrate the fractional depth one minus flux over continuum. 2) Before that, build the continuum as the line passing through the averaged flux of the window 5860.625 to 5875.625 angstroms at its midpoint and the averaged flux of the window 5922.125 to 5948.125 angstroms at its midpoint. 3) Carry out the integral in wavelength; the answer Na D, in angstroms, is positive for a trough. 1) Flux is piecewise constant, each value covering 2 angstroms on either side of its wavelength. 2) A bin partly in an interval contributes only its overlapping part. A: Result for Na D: 1.4 angstroms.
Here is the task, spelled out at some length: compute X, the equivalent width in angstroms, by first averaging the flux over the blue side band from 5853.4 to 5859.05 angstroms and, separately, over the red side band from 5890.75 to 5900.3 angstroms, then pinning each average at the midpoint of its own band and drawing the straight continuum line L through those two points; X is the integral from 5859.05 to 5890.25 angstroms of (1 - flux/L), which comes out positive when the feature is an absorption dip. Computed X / -1.49 angstroms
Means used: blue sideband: 14.5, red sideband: 13.6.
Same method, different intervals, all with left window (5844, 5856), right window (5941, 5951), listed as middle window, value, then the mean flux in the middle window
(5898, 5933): -0.14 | 14.7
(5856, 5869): 0.58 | 14.6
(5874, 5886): -0.01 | 15.1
